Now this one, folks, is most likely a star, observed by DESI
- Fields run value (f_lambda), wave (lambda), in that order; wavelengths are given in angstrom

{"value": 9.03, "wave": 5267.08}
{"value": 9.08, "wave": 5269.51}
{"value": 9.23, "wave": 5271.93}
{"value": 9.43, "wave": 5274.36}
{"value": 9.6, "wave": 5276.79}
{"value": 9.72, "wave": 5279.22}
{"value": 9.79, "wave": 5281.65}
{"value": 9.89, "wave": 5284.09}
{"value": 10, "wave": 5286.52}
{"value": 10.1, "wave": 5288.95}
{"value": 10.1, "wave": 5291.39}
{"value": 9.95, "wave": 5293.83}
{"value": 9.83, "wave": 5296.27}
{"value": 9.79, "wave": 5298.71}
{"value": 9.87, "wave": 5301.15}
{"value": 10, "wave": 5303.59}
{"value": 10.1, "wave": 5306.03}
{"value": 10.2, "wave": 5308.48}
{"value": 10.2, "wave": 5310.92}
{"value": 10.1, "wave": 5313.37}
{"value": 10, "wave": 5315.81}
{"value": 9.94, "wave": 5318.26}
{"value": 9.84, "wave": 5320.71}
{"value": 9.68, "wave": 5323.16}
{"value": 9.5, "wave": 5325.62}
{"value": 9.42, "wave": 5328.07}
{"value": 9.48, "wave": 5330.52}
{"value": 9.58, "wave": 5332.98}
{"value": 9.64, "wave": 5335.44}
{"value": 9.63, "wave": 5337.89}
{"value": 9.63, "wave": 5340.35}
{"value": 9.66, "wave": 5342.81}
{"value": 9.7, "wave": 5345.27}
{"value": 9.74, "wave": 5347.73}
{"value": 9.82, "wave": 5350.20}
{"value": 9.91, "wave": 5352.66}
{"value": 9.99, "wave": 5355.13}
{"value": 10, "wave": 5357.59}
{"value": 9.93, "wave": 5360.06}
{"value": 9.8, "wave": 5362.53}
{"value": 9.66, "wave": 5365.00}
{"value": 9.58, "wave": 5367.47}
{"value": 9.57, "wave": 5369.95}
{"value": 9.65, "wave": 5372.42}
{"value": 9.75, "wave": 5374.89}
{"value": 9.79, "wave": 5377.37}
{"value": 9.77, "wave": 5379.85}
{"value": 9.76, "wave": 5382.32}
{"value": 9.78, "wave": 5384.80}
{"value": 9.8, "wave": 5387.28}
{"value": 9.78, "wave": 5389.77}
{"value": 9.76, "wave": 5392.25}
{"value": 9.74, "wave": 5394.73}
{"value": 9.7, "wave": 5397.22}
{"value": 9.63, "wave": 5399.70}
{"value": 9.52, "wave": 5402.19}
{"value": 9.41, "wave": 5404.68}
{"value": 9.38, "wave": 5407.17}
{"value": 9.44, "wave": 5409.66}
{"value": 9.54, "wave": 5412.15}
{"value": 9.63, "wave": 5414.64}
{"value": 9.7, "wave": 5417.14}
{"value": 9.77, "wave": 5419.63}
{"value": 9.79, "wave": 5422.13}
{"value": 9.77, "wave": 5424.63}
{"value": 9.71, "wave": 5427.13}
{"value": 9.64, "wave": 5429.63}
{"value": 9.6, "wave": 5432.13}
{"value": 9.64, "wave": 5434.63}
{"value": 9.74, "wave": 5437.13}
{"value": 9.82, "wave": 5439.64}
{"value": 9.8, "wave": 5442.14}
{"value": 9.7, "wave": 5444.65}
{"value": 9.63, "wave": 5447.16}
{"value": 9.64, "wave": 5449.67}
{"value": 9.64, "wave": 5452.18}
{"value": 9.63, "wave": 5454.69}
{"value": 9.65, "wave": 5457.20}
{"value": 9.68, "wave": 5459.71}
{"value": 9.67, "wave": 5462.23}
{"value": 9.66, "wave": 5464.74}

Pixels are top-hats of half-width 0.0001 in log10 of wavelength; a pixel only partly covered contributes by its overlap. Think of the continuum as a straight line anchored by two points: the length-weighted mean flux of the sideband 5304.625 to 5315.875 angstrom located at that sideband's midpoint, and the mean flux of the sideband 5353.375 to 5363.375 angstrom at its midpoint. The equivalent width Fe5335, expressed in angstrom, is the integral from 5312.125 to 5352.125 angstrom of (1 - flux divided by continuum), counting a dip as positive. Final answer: 1.3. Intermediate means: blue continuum 10.1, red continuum 9.93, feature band 9.71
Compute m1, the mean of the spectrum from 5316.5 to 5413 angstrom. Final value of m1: 9.69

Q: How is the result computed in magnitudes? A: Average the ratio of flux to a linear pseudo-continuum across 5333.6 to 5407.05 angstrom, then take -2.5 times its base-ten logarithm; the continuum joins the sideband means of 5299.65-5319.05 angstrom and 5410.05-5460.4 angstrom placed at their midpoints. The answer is 0.02 mag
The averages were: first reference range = 10.1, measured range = 9.72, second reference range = 9.68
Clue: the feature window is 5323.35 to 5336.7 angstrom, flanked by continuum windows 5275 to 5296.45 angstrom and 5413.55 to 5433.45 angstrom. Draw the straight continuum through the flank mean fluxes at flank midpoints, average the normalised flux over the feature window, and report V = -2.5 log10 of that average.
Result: 0.03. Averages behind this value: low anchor 9.88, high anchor 9.7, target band 9.54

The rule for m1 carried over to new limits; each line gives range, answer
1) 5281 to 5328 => 9.93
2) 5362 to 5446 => 9.68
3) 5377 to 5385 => 9.78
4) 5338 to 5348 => 9.67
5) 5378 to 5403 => 9.73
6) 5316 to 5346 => 9.65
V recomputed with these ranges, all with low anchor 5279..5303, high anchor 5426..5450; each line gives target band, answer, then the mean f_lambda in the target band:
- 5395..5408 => 0.023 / 9.55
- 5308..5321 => -0.020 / 10.1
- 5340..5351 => 0.014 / 9.71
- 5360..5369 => 0.011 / 9.7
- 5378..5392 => 0.000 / 9.78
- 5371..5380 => 0.006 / 9.73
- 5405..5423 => 0.015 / 9.59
